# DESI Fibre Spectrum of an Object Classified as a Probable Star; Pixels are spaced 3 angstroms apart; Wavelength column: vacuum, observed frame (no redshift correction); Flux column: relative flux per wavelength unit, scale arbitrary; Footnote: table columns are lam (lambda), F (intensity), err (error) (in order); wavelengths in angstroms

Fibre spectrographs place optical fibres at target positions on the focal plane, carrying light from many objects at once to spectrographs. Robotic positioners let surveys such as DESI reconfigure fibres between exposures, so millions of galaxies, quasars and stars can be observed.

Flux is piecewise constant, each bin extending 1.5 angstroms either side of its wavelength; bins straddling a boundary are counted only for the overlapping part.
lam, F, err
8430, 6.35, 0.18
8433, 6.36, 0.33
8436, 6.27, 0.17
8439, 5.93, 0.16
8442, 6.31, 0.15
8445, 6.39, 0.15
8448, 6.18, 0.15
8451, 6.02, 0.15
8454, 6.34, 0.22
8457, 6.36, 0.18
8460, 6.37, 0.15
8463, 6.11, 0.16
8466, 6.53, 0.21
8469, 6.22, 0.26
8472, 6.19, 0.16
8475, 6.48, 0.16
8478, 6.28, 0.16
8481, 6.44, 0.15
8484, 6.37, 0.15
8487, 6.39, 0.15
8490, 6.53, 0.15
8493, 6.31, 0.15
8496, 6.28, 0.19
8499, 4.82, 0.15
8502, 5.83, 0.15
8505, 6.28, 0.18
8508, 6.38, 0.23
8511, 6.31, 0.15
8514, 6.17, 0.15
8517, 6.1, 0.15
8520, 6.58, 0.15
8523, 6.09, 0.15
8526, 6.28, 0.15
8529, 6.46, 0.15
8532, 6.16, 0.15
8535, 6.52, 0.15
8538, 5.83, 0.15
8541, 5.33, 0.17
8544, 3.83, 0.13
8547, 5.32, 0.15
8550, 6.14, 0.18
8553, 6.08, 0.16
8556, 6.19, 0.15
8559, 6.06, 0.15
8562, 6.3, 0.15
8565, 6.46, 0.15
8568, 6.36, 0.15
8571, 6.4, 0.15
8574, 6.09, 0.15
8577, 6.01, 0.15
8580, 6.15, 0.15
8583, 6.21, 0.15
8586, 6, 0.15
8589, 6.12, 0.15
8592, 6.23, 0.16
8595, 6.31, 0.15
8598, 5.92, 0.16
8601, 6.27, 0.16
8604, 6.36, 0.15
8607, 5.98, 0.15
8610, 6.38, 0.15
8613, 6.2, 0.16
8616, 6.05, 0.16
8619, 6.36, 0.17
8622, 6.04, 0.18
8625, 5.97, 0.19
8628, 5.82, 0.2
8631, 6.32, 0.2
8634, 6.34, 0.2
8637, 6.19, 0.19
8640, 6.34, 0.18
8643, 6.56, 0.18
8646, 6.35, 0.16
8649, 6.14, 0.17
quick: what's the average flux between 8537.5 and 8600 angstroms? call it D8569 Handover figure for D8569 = 5.97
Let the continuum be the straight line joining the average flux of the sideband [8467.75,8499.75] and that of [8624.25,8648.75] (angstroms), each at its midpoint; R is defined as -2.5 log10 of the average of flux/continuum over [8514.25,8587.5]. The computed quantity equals 0.04 mag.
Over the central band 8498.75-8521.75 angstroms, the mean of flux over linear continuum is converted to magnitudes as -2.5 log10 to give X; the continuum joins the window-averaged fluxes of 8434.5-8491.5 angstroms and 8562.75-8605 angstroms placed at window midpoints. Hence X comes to 0.02 mag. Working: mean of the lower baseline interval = 6.3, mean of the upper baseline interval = 6.21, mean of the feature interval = 6.13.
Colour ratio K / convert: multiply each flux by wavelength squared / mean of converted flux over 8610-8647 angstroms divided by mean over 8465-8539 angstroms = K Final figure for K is 1.0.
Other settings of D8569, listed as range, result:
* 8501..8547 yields 5.99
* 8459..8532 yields 6.24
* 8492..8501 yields 5.78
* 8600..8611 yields 6.24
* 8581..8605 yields 6.17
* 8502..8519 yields 6.22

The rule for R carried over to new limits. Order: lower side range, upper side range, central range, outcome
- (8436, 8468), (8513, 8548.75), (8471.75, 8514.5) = -0.03 mag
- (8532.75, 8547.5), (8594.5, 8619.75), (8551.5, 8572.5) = -0.11 mag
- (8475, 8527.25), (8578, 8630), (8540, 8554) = 0.16 mag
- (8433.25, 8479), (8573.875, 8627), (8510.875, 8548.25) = 0.05 mag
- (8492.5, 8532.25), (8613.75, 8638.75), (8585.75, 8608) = 0.00 mag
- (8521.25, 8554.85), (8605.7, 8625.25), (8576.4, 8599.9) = -0.02 mag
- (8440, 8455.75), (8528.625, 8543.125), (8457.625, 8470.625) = -0.02 mag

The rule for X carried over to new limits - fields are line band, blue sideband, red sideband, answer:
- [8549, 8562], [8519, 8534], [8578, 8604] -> 0.02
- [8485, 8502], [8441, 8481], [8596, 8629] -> 0.04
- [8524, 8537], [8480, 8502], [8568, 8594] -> -0.03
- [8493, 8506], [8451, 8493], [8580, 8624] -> 0.08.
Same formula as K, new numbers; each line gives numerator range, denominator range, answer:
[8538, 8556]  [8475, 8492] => 0.86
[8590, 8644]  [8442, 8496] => 1.01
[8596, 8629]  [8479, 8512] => 1.02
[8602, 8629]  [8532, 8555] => 1.11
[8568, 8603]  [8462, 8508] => 1.02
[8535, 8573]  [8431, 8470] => 0.96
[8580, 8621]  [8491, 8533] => 1.03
